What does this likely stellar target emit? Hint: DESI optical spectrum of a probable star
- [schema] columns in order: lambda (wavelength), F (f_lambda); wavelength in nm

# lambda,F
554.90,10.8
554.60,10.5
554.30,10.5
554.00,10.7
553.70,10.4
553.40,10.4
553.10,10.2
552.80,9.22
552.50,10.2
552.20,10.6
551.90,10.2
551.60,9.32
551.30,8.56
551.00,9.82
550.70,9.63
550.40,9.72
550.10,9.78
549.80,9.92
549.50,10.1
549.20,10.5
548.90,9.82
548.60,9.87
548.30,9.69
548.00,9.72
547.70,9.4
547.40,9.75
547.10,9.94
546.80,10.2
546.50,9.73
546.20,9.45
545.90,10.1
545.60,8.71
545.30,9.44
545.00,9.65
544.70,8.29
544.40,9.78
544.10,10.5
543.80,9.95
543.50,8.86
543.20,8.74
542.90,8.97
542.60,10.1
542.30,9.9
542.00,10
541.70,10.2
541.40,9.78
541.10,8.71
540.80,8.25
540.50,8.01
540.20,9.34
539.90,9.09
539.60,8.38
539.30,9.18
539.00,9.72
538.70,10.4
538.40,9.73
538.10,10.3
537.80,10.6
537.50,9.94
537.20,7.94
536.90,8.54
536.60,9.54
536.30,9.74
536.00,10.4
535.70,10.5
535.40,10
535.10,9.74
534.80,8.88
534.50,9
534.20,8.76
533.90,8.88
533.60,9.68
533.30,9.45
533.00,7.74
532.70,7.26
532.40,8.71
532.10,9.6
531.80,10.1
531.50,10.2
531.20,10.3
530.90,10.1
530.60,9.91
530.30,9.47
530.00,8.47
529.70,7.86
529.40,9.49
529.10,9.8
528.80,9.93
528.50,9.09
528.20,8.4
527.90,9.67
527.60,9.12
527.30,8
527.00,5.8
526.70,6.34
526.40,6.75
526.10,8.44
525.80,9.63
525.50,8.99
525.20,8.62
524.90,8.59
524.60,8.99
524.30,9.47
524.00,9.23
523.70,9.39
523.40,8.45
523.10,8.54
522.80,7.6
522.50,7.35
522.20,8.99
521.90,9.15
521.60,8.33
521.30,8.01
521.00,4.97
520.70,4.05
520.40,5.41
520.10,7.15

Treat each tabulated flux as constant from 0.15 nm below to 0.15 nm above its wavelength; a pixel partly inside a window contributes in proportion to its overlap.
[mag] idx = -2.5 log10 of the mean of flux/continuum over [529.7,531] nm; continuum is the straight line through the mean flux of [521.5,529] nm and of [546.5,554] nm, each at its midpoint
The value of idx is -0.06 mag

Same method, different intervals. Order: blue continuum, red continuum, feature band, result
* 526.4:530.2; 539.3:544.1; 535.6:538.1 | -0.08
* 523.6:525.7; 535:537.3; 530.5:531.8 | -0.09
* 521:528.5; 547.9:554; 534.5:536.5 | -0.09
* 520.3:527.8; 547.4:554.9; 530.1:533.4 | -0.10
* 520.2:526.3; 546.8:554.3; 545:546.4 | 0.01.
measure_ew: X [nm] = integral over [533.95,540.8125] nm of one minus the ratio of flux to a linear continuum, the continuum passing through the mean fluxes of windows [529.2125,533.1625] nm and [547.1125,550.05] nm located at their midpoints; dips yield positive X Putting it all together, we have 0.01 nm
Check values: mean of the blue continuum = 9.18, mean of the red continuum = 9.86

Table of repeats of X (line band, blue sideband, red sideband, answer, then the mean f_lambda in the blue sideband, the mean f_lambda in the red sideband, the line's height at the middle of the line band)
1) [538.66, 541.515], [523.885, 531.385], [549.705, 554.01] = 0.10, 8.82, 9.89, 9.37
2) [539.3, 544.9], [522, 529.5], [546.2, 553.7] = 0.10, 8.58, 9.85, 9.44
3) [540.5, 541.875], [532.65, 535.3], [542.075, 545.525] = 0.03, 8.9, 9.47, 9.32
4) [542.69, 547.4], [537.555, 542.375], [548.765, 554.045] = 0.09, 9.48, 9.93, 9.68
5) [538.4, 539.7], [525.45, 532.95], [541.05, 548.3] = -0.02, 8.84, 9.59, 9.32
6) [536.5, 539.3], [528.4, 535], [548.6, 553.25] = -0.06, 9.22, 9.84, 9.42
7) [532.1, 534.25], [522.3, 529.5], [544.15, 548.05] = 0.05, 8.57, 9.57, 8.93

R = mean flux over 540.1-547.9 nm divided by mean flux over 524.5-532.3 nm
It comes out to 1.06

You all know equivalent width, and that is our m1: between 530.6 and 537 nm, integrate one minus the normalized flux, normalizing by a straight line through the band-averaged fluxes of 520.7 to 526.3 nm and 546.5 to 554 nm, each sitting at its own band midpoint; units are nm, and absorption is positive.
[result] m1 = -0.332 nm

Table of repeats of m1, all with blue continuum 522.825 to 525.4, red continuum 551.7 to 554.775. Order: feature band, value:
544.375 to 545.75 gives 0.11 nm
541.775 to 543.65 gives 0.06 nm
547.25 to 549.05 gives 0.06 nm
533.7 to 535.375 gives 0.04 nm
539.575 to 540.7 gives 0.11 nm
